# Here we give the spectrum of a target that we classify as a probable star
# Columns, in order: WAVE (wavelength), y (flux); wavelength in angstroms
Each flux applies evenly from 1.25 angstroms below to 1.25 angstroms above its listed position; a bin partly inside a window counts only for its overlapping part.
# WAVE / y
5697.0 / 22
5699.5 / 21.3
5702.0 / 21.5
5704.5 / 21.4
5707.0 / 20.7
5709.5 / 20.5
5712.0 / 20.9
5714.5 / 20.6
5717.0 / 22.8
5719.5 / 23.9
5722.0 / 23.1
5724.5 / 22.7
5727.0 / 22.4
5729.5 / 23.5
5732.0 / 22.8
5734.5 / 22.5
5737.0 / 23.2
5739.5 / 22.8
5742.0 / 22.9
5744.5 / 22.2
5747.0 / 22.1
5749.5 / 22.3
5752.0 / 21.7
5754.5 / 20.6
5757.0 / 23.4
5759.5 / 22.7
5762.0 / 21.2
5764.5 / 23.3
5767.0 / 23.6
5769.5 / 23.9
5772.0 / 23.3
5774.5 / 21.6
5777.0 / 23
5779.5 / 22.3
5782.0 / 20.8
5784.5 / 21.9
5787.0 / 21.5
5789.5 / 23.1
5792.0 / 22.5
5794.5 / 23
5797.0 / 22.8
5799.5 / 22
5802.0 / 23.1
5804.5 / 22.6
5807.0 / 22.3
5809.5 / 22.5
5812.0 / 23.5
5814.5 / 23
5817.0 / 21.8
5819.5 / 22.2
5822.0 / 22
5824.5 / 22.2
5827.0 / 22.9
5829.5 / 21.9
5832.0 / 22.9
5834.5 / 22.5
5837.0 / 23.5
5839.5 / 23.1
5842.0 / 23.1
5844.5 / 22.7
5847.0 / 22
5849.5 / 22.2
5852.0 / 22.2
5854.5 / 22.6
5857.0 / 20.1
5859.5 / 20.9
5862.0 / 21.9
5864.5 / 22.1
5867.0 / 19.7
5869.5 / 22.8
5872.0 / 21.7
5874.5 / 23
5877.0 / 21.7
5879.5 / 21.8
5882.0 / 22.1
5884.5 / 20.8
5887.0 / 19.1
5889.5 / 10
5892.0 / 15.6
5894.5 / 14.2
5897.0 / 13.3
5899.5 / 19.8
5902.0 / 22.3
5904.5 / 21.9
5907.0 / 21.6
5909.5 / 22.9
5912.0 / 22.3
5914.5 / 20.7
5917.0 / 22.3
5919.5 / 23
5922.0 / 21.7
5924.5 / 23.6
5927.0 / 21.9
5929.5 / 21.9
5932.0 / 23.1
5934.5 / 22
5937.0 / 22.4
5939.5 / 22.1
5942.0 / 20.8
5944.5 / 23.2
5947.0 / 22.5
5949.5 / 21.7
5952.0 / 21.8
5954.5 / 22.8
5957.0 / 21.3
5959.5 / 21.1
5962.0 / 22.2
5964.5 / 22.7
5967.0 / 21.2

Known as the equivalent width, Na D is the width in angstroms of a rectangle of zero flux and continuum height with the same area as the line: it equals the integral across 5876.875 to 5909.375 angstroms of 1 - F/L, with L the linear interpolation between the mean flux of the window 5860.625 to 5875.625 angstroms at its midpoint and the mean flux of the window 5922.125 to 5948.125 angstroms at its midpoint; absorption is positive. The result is 4.7 angstroms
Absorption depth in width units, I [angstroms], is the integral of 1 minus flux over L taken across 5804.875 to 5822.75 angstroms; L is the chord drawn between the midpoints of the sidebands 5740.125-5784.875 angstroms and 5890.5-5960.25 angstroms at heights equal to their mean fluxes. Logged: -0.39 angstroms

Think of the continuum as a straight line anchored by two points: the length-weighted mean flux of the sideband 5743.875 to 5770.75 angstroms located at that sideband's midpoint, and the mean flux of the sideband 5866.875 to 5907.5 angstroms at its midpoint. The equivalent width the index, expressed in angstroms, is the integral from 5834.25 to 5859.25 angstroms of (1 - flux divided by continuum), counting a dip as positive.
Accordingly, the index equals -2.38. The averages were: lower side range 22.5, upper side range 19.4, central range 22.3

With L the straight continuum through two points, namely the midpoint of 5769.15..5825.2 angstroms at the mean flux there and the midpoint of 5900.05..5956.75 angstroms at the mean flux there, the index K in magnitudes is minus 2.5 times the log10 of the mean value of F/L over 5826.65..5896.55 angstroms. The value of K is 0.07 mag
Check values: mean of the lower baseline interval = 22.5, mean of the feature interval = 20.9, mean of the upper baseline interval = 22.2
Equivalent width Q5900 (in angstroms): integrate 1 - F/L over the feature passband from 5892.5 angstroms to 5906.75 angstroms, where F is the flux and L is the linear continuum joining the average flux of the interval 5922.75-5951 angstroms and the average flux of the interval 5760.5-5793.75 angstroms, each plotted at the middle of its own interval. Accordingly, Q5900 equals 2.5 angstroms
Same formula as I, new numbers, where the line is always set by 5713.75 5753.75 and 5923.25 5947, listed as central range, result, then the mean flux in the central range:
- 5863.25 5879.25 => 0.4 angstroms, 21.8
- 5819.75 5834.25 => 0.1 angstroms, 22.4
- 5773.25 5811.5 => 0.3 angstroms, 22.4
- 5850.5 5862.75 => 0.5 angstroms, 21.5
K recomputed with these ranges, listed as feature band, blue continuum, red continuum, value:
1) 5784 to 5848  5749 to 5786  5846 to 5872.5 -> -0.03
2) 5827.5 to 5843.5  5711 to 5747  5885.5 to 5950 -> -0.07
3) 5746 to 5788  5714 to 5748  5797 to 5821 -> 0.02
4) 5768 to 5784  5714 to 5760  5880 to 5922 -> -0.03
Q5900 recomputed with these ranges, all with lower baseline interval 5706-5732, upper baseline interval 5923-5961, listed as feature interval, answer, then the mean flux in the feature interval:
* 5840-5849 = -0.19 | 22.6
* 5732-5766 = -0.38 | 22.4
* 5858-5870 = 0.42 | 21.4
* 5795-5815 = -0.52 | 22.7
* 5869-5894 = 2.87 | 19.6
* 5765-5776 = -0.48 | 23.1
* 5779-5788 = 0.24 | 21.6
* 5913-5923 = 0.09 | 21.9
